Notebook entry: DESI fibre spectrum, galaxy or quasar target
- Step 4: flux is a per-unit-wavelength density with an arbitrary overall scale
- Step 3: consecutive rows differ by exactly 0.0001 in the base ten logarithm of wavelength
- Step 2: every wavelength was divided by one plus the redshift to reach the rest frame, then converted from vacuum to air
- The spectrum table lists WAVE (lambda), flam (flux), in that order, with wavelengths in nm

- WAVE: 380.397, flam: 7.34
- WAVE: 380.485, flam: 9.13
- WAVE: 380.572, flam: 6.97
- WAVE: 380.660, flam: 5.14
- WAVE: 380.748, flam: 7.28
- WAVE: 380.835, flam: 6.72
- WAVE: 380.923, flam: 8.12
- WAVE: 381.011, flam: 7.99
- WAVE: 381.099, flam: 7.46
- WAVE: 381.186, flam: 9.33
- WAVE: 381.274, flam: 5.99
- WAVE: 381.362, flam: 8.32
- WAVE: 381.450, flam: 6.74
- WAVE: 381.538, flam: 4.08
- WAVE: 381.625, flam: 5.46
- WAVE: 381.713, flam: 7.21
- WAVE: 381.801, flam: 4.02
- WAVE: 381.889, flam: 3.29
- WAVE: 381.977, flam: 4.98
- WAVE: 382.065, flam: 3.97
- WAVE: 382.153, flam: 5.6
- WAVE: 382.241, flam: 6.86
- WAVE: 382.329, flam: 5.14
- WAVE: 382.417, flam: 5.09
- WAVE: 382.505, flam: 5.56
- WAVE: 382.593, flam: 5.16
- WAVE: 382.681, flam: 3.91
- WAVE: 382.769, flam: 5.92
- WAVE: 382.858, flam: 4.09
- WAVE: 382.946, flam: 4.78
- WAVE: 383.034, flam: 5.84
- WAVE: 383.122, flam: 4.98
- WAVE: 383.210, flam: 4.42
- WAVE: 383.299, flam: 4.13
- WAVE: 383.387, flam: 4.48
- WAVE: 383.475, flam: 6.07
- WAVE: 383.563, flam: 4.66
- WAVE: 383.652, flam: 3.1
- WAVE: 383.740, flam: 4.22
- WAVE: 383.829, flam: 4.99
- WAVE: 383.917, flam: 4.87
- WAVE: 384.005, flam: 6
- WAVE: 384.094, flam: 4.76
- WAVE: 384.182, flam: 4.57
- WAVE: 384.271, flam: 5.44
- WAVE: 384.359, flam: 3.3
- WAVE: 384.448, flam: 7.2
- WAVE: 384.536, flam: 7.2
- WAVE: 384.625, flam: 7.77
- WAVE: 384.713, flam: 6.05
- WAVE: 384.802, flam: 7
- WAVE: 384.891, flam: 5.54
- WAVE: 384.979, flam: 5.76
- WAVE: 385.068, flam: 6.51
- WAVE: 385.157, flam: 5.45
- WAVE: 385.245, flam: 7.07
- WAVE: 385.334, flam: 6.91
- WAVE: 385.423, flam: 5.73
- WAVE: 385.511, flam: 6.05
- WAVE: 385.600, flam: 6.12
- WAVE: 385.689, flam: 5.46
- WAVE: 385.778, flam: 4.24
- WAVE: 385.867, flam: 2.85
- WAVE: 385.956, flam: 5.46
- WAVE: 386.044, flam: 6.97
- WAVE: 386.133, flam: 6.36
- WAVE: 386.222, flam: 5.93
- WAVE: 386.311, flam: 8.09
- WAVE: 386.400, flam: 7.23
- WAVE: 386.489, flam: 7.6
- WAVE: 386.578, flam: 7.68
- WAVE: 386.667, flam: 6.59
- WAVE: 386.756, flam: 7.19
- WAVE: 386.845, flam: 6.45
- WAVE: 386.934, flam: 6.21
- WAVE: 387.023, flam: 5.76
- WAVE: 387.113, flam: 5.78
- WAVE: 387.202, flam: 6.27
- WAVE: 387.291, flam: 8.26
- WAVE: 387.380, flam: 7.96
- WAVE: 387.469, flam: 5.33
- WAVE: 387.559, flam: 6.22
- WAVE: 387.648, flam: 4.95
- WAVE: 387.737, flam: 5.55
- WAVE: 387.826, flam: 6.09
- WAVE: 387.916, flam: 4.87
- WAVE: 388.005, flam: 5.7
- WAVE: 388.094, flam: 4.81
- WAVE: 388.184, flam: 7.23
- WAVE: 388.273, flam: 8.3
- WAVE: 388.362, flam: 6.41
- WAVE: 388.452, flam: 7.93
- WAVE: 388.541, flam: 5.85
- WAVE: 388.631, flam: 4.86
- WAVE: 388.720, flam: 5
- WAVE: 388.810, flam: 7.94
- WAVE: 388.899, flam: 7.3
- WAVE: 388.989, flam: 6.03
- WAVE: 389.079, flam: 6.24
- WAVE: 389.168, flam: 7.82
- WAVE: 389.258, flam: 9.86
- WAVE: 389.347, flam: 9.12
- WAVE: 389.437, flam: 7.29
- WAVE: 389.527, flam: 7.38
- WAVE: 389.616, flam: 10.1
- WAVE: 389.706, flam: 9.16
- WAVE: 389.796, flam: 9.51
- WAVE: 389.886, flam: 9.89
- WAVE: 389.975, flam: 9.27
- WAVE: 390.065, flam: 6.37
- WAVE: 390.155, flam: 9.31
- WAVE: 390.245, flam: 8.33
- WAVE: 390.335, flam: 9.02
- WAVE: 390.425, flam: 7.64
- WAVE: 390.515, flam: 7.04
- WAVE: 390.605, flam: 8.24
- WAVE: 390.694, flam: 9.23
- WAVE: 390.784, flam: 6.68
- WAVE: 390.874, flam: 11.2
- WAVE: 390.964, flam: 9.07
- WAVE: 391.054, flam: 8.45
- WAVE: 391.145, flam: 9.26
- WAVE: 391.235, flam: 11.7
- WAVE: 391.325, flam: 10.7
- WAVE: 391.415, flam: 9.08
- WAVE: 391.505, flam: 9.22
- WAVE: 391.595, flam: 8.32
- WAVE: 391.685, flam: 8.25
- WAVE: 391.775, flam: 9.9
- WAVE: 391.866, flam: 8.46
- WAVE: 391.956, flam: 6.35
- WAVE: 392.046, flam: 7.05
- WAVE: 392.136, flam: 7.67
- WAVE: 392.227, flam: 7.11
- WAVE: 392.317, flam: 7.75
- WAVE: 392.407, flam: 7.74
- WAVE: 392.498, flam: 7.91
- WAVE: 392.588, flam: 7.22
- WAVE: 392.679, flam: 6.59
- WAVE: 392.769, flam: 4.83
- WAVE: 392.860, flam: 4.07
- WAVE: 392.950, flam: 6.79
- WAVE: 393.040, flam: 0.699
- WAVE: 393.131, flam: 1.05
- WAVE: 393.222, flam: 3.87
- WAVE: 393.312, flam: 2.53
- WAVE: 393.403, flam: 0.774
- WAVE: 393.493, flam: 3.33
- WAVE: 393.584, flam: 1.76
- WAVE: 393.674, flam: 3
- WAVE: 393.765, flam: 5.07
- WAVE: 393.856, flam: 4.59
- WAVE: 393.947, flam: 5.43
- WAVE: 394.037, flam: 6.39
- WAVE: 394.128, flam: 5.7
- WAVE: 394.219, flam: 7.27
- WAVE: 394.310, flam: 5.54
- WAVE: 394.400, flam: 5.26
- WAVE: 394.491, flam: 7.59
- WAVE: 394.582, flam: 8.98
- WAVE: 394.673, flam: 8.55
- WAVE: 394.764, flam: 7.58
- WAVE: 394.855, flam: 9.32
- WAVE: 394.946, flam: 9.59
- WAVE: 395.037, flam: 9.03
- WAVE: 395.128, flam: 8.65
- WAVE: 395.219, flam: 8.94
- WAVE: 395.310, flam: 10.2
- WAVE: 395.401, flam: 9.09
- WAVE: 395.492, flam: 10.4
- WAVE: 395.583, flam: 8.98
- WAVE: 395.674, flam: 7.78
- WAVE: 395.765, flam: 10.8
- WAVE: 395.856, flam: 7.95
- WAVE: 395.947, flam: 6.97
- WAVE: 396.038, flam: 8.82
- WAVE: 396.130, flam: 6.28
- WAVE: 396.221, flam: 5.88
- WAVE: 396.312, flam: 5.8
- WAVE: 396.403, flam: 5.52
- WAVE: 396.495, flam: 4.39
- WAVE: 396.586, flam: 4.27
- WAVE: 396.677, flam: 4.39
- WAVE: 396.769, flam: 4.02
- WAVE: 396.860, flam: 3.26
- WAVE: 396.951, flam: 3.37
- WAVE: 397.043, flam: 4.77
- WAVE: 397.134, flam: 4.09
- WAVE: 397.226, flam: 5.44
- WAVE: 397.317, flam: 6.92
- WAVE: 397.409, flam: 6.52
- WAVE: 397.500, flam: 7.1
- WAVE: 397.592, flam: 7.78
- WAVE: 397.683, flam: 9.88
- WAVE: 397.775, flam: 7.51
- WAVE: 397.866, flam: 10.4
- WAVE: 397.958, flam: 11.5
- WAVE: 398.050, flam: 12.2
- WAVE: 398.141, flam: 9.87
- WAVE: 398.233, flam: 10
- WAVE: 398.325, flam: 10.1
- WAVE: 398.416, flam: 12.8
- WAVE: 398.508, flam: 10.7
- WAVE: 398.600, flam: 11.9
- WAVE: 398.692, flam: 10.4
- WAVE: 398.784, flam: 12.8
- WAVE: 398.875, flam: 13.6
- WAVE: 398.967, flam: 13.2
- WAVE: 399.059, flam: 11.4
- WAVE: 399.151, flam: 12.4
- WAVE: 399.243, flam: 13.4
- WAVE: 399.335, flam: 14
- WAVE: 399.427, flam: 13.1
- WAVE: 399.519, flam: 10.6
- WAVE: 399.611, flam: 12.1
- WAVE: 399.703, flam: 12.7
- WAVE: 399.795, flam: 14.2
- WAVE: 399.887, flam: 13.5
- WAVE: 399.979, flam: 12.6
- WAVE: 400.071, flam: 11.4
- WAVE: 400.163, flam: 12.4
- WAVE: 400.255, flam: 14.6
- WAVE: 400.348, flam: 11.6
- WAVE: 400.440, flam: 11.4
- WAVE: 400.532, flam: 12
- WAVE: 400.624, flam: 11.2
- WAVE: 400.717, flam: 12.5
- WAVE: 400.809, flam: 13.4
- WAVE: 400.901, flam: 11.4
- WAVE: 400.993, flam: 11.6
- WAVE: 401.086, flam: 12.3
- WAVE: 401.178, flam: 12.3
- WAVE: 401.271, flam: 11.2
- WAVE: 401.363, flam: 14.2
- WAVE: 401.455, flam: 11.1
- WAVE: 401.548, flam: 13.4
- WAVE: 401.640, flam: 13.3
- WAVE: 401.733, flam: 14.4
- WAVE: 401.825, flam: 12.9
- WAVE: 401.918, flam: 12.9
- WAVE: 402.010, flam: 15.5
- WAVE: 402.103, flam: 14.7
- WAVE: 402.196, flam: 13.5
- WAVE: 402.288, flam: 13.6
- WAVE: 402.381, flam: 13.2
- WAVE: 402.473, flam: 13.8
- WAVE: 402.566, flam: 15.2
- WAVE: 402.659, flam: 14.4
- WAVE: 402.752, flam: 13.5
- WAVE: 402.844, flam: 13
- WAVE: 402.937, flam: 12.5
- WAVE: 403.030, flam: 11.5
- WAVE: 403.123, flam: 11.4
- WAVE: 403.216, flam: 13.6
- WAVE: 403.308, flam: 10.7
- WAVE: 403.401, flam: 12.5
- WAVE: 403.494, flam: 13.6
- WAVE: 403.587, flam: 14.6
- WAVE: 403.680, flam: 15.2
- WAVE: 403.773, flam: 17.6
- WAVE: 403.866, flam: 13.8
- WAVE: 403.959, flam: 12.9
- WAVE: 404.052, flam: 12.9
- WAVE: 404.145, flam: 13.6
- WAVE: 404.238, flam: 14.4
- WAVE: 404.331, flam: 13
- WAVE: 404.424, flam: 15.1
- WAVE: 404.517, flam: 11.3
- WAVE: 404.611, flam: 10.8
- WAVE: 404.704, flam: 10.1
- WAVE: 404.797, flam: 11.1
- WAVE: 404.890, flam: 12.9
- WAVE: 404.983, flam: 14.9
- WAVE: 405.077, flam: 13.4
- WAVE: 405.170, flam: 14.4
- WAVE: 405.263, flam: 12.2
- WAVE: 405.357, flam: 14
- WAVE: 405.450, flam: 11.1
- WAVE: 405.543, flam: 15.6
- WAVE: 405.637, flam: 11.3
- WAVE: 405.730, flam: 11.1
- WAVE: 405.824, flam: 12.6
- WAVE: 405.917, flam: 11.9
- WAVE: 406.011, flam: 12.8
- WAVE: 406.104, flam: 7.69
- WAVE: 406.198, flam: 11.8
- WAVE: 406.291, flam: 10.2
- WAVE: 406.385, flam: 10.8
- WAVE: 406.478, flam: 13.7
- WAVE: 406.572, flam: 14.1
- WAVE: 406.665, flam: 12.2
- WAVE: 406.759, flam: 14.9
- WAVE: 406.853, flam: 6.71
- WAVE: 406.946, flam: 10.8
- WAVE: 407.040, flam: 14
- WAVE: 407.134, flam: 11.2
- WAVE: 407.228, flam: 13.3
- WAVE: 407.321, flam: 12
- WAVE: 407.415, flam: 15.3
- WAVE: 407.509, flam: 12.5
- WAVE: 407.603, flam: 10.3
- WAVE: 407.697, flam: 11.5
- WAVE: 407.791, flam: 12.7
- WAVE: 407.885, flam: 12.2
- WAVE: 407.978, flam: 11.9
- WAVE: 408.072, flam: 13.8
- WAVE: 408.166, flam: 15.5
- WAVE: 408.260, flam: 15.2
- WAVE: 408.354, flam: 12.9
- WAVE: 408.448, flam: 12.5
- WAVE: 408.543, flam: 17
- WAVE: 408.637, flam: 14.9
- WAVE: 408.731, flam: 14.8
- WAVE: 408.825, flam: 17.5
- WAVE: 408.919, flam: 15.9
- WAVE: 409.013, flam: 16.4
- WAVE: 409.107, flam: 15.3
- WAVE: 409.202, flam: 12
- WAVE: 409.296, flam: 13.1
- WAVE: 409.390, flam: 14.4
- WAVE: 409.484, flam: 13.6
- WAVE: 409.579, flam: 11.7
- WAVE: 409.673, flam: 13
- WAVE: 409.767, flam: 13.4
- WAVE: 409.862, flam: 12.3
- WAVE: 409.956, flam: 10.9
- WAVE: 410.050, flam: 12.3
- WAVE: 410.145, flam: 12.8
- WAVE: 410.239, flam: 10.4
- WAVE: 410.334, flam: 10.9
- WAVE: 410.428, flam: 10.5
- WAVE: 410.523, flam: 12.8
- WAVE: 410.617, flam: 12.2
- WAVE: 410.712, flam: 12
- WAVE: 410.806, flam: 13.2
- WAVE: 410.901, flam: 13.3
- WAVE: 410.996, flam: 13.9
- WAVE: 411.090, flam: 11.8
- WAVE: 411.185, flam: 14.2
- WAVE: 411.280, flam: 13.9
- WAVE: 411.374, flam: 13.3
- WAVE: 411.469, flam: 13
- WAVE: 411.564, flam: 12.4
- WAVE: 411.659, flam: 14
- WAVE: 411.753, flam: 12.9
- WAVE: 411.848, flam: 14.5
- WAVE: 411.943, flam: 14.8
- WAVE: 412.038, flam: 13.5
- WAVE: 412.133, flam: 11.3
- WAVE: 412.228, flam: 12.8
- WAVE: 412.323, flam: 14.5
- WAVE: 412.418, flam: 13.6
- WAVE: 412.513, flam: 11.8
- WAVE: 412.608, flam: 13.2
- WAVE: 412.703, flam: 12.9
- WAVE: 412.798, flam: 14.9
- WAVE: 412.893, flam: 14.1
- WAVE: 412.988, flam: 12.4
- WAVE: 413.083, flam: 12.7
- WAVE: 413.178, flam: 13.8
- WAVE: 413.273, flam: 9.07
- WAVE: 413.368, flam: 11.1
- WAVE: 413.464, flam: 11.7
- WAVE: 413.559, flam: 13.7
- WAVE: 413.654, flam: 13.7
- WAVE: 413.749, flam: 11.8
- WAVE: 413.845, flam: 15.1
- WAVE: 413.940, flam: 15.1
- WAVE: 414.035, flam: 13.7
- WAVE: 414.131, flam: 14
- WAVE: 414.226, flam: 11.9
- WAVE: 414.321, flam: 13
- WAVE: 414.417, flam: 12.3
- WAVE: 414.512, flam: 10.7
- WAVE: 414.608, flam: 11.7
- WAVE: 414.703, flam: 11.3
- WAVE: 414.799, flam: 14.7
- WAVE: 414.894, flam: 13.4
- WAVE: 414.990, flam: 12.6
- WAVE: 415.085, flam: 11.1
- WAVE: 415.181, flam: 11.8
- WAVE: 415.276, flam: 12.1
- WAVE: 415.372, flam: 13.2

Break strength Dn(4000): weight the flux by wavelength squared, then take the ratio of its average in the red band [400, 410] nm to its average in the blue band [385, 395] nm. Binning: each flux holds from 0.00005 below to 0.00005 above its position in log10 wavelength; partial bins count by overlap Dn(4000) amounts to 2.05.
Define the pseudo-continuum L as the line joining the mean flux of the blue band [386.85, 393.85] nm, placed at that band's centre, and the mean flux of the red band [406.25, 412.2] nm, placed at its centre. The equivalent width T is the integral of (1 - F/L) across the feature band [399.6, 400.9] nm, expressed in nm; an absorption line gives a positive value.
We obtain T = -0.31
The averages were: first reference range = 6.93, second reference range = 13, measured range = 12.5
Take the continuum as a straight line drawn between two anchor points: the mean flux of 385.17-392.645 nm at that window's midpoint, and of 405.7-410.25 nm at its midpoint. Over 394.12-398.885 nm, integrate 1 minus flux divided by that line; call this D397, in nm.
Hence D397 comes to 0.771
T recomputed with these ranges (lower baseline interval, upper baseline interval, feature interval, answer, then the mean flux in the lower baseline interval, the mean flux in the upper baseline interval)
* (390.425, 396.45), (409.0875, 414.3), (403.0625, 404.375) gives -0.397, 7.14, 12.9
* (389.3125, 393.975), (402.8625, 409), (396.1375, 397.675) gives 0.650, 7.12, 12.9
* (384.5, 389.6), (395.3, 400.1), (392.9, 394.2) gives 0.710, 6.5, 9.22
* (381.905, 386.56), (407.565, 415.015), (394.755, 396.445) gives 0.074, 5.53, 13.1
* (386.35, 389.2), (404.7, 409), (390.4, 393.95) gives 0.537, 6.48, 12.9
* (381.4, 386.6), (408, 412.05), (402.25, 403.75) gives -0.269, 5.52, 13.4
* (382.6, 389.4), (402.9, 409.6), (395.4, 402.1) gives 0.188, 6.01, 13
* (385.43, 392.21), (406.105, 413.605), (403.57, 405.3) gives -0.282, 7.37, 12.9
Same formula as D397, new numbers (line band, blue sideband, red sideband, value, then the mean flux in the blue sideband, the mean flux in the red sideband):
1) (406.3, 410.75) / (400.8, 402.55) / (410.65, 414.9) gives 0.04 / 13.1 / 13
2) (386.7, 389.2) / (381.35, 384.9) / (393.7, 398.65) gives -0.10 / 5.26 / 7.6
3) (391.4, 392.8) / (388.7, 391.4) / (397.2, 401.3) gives 0.22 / 8.51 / 11.4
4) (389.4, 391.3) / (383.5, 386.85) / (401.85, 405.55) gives -0.20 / 5.9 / 13.3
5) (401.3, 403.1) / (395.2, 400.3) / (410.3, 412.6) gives -0.50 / 9.39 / 13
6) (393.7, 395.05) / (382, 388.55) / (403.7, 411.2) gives 0.28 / 5.81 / 12.9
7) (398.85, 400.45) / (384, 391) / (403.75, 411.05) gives -0.33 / 6.85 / 12.9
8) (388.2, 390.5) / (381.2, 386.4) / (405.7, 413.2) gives -0.22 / 5.52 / 12.9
